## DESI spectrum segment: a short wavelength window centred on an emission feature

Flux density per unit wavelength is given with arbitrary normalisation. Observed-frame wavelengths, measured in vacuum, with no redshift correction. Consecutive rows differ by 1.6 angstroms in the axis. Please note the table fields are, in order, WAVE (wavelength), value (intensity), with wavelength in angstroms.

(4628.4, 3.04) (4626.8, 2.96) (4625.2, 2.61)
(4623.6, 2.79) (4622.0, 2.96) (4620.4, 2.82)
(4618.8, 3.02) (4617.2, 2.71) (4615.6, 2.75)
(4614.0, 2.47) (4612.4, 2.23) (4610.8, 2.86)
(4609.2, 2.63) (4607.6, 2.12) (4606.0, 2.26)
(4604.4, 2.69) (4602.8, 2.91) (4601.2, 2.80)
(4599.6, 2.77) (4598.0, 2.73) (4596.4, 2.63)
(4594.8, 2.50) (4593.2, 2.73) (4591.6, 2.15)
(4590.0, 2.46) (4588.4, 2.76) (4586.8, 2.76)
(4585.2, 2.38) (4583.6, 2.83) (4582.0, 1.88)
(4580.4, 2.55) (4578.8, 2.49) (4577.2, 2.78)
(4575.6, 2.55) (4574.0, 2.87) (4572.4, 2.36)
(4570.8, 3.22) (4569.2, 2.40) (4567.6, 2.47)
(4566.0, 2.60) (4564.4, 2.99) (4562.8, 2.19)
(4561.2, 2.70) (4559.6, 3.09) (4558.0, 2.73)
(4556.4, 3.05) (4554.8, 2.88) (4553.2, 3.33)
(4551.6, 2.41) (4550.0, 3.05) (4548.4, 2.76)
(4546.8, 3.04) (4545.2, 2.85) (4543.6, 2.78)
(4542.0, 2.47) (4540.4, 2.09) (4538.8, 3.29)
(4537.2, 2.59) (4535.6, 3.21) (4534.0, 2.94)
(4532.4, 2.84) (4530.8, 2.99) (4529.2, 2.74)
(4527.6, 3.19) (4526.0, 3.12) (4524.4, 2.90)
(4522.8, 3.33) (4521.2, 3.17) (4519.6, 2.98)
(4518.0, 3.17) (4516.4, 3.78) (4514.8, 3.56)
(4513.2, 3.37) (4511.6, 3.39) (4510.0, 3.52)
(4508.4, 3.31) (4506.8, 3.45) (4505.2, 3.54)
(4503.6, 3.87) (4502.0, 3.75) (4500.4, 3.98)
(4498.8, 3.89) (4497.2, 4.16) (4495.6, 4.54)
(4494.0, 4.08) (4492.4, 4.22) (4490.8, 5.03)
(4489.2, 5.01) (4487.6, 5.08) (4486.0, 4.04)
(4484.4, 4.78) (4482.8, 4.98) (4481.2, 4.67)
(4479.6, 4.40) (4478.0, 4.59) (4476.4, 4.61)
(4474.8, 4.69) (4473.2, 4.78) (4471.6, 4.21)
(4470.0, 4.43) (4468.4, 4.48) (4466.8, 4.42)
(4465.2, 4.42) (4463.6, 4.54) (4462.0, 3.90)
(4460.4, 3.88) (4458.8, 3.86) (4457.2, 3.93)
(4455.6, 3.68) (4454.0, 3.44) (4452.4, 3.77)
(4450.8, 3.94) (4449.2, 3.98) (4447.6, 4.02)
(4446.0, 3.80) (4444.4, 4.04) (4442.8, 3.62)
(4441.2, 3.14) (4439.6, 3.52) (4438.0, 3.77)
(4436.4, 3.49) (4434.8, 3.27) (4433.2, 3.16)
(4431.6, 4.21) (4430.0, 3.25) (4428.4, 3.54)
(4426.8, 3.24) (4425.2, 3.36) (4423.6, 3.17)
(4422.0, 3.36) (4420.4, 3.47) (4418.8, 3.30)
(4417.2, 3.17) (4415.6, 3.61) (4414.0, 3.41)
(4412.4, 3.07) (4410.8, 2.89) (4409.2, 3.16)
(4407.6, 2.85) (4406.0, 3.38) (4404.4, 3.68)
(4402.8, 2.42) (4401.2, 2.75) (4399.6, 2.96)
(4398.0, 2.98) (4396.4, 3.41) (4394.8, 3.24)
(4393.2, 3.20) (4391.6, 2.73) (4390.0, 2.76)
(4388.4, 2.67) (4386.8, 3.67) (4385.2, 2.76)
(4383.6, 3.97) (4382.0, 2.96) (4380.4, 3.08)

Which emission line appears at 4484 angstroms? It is C IV 1549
